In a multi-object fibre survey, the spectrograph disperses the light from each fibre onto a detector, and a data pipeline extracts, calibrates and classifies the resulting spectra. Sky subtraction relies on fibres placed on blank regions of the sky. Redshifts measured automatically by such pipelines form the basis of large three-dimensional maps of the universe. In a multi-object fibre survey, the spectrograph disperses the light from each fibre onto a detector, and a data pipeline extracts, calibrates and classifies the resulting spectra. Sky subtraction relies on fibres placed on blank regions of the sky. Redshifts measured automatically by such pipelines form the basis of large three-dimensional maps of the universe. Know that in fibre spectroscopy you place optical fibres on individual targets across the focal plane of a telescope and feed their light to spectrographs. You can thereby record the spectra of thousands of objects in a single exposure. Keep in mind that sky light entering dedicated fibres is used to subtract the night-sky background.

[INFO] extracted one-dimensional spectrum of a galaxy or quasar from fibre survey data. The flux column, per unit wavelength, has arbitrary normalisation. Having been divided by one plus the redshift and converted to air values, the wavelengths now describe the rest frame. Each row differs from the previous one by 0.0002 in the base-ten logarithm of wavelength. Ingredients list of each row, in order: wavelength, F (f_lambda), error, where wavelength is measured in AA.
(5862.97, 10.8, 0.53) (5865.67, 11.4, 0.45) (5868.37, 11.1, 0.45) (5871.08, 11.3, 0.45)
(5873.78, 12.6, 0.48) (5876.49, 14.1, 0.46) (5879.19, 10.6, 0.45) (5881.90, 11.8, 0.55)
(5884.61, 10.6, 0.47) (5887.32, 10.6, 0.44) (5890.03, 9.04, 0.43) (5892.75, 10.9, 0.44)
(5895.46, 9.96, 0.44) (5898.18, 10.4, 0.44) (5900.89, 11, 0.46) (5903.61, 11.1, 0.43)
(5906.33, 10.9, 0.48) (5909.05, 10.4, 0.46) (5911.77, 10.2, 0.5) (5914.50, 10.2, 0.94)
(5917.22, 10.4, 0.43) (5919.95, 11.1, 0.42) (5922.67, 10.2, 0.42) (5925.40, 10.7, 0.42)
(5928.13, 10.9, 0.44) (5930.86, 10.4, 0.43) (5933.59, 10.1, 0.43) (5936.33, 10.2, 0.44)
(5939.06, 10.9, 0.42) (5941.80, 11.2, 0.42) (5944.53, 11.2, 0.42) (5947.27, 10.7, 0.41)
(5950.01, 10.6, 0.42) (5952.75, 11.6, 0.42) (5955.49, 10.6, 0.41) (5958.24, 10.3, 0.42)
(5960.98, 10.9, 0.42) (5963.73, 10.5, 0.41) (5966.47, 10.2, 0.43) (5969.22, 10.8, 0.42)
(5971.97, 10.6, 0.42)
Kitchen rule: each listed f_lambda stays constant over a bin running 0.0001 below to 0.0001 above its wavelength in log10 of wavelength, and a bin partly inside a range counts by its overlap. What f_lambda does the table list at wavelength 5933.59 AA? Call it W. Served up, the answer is 10.1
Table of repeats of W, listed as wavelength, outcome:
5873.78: 12.6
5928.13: 10.9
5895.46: 9.96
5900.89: 11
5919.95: 11.1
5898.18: 10.4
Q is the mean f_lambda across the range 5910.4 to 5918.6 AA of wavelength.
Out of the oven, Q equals 10.3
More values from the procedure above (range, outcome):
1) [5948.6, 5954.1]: 11.1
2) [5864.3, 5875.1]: 11.6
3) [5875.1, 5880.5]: 12.4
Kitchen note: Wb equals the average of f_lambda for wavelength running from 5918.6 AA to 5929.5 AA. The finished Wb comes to 10.7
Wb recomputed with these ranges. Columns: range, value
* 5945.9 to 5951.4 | 10.7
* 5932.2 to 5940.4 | 10.4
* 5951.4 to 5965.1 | 10.8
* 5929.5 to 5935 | 10.2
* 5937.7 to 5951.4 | 10.9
